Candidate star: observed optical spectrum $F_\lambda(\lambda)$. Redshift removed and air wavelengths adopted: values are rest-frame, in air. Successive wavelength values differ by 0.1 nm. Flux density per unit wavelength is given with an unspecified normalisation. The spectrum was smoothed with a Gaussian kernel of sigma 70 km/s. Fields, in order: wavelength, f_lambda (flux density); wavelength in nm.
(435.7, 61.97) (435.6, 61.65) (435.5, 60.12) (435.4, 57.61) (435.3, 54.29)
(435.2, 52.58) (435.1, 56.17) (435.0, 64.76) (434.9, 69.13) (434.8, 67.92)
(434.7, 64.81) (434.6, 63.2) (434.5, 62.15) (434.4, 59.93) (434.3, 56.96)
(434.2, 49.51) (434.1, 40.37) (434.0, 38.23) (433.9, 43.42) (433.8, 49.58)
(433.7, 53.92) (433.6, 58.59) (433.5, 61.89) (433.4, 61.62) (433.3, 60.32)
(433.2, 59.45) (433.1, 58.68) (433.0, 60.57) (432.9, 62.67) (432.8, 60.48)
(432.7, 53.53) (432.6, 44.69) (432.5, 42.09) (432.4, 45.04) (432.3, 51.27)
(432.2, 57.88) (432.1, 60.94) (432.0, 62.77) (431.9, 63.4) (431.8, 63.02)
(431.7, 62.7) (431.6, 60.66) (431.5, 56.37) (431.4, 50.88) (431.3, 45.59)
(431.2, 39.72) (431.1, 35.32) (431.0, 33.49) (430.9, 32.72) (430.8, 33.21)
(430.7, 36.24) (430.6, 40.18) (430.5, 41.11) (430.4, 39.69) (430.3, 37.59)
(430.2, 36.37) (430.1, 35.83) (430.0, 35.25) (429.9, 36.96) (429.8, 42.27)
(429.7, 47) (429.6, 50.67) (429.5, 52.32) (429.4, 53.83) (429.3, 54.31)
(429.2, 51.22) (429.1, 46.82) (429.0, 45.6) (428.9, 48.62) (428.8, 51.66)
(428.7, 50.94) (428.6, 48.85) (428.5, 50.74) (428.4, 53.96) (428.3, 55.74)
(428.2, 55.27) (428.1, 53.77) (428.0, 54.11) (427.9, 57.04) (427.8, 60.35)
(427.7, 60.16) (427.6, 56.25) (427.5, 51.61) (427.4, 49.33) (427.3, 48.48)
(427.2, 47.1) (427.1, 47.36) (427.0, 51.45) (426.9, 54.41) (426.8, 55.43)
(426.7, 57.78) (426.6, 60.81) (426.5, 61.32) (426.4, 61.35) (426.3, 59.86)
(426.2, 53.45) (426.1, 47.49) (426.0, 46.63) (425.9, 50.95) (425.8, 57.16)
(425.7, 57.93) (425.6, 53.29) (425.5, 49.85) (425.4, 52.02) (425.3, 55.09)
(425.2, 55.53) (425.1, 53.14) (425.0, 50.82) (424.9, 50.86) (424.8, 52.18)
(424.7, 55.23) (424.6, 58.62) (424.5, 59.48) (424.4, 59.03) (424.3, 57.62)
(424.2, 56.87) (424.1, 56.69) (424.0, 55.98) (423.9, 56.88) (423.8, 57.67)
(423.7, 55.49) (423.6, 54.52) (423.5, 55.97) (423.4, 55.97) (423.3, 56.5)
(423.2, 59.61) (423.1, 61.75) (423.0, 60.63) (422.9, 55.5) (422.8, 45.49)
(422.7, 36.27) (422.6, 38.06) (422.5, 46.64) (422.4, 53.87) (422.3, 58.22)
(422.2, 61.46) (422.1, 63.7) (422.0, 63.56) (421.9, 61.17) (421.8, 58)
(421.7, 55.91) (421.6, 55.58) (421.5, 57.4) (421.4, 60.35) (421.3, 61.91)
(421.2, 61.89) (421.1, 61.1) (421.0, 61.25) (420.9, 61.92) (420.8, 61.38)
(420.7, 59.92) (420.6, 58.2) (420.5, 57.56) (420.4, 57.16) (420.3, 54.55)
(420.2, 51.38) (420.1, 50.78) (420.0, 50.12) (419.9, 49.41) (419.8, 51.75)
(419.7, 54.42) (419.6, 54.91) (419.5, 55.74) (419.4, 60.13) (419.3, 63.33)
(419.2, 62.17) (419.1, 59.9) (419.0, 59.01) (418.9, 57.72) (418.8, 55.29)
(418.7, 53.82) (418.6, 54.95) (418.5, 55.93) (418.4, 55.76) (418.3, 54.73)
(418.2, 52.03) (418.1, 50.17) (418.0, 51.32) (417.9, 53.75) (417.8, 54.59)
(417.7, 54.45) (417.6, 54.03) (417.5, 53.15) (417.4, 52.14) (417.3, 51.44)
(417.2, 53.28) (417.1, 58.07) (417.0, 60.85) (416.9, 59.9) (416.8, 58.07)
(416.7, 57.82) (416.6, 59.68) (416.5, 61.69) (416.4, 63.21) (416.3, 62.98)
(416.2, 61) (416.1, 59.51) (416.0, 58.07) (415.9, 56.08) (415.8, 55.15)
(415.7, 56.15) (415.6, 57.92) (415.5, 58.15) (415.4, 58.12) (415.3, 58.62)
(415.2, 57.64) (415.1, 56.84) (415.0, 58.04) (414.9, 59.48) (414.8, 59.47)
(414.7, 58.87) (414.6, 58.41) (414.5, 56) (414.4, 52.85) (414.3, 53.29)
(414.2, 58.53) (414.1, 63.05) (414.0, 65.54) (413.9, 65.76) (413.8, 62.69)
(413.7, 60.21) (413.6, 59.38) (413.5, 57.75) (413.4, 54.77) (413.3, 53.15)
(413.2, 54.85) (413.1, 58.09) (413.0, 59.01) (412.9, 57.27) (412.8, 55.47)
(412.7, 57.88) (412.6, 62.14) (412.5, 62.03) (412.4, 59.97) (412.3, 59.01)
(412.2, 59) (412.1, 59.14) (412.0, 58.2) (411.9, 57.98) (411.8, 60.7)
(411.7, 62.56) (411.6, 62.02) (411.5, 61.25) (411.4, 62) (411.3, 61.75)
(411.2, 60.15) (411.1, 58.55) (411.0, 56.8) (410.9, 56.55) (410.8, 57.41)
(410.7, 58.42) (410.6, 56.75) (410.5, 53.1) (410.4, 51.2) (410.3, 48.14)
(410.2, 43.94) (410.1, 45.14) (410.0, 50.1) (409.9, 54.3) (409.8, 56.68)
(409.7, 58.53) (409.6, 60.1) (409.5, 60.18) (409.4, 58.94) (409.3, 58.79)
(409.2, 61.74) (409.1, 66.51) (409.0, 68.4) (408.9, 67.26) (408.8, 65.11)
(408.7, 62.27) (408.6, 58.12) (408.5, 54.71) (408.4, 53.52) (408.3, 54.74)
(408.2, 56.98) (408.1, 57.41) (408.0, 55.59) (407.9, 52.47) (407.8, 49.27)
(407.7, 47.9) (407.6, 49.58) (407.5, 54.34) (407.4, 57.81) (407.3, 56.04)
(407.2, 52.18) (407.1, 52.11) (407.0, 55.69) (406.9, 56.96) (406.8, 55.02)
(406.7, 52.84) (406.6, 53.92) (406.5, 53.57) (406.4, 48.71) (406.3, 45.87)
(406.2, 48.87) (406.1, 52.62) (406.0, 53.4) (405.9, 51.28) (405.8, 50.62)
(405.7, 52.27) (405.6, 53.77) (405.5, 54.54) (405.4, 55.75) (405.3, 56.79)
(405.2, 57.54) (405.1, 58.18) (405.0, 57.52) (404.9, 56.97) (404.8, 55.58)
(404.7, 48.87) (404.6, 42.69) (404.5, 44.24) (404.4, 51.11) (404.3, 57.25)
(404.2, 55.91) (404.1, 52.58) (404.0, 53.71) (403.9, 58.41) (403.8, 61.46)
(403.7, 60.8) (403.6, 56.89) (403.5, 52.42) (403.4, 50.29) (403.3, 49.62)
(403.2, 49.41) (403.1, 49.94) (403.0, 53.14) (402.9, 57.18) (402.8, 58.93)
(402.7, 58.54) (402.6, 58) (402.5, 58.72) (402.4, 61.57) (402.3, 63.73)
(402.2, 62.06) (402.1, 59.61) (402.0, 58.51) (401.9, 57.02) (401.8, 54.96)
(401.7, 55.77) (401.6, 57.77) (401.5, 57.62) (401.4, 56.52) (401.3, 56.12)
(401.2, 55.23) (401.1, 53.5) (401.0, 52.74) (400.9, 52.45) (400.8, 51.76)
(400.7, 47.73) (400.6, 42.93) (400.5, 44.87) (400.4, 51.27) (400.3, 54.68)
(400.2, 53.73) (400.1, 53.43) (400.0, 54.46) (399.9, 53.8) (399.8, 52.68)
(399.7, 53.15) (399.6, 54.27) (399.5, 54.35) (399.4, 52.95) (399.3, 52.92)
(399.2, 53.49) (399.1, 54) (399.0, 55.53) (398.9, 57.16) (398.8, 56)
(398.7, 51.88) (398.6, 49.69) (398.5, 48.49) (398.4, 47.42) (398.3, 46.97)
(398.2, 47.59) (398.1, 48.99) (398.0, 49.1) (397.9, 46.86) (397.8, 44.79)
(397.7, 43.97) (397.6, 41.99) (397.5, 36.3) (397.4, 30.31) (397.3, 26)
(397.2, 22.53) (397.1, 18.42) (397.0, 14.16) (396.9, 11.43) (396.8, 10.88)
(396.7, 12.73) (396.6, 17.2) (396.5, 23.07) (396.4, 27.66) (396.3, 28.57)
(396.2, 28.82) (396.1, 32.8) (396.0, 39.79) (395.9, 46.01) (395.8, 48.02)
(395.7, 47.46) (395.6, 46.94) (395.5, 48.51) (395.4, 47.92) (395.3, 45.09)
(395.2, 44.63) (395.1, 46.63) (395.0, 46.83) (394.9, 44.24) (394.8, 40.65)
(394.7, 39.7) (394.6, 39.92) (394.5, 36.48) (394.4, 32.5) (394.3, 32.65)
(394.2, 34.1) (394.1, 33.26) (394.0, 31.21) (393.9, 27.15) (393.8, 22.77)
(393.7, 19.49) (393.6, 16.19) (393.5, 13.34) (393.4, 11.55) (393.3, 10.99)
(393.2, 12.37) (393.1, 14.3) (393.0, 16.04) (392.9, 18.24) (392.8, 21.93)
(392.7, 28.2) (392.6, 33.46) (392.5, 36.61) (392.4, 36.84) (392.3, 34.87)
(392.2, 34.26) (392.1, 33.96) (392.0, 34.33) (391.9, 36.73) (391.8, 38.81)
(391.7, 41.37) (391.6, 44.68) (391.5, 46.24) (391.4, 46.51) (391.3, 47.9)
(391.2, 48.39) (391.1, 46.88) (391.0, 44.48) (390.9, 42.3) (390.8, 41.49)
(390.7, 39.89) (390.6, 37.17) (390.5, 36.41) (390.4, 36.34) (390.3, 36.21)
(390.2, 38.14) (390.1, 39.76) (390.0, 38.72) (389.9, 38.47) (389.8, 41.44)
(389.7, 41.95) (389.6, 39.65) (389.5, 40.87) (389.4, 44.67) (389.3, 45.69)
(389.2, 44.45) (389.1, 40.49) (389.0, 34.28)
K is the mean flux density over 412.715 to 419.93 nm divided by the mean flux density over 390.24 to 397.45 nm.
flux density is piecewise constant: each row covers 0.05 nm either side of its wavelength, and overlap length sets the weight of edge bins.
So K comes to 1.7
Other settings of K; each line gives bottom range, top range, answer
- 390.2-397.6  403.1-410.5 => 1.65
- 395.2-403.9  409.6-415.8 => 1.22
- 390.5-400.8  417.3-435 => 1.40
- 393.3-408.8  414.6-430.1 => 1.16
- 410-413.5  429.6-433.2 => 0.84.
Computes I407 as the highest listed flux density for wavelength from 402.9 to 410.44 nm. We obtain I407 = 68.4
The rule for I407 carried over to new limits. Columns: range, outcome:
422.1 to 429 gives 63.7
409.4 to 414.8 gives 65.76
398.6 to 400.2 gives 57.16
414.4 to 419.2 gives 63.21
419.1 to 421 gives 63.33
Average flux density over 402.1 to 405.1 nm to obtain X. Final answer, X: 55.2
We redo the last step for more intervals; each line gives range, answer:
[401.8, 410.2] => 55.3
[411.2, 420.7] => 57.5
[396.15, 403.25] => 47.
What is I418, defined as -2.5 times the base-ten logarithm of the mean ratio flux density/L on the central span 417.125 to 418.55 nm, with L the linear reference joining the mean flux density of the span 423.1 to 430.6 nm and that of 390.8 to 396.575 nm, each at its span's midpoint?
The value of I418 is -0.13 mag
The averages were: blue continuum 34.6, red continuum 52.3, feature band 53.4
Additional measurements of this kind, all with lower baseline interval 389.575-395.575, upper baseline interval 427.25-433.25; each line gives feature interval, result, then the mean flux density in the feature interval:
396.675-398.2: 0.18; 31.4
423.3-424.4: -0.19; 56.5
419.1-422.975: -0.21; 56.2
